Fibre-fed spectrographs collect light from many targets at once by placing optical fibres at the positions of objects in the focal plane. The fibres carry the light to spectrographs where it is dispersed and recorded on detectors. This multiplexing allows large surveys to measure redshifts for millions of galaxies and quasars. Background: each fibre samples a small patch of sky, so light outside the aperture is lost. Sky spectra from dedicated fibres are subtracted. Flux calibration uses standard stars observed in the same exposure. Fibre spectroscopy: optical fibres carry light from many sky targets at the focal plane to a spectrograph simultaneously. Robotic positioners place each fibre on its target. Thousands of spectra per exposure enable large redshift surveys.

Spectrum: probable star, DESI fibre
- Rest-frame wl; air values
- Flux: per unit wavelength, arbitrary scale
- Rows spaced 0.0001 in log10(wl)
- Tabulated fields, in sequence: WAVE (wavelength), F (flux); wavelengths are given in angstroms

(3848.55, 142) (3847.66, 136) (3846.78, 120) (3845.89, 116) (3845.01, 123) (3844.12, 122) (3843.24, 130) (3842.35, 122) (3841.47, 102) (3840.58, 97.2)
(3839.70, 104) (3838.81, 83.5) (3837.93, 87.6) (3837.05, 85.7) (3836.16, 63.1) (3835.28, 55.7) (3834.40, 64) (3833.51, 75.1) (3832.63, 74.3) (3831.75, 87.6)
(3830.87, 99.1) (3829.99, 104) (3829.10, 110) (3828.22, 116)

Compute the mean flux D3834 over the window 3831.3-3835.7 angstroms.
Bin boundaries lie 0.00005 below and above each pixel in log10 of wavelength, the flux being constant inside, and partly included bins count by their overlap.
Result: 71.5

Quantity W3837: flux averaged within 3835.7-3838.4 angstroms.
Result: 78.8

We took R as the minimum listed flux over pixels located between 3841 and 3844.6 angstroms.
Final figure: 102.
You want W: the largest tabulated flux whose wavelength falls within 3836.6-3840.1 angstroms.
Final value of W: 104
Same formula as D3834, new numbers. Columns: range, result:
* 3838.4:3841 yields 95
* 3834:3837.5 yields 67.3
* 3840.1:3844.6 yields 115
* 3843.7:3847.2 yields 120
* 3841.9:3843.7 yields 126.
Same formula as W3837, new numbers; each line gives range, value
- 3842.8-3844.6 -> 126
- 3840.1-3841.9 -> 99.6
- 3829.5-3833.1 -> 91.3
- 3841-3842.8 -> 111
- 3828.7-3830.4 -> 106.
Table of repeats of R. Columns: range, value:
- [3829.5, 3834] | 74.3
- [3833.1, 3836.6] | 55.7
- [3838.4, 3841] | 83.5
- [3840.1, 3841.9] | 97.2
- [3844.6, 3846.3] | 116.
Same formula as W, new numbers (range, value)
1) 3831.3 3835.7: 87.6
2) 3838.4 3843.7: 130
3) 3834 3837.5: 85.7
